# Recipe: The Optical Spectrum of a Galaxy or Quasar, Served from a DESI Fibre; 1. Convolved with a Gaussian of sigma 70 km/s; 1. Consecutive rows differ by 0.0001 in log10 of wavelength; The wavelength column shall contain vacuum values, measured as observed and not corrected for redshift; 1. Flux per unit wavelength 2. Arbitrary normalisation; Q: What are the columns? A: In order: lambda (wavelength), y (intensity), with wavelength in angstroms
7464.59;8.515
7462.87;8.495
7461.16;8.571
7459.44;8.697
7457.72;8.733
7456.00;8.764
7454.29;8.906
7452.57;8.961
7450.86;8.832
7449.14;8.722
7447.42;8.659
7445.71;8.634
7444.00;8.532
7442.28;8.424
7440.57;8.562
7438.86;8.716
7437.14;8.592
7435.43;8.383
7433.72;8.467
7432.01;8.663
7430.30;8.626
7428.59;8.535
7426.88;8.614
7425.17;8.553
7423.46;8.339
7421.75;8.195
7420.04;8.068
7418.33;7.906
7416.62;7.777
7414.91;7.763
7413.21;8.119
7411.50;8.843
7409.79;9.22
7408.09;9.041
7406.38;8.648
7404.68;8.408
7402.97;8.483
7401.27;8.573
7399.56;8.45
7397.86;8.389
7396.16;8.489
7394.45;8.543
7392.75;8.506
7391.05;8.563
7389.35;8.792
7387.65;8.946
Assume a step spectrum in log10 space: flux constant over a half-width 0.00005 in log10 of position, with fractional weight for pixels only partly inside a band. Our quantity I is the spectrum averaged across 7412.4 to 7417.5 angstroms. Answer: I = 7.89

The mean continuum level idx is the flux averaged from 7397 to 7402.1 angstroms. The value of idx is 8.47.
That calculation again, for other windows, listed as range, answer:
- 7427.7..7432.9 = 8.61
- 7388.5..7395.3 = 8.61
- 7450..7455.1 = 8.9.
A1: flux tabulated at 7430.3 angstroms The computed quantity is 8.626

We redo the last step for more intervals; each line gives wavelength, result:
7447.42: 8.659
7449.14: 8.722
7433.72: 8.467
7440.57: 8.562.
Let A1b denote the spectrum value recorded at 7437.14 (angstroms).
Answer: 8.592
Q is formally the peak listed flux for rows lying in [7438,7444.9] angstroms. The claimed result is 8.716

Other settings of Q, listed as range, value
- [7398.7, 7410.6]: 9.22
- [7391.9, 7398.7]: 8.543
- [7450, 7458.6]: 8.961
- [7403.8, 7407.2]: 8.648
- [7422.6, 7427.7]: 8.614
